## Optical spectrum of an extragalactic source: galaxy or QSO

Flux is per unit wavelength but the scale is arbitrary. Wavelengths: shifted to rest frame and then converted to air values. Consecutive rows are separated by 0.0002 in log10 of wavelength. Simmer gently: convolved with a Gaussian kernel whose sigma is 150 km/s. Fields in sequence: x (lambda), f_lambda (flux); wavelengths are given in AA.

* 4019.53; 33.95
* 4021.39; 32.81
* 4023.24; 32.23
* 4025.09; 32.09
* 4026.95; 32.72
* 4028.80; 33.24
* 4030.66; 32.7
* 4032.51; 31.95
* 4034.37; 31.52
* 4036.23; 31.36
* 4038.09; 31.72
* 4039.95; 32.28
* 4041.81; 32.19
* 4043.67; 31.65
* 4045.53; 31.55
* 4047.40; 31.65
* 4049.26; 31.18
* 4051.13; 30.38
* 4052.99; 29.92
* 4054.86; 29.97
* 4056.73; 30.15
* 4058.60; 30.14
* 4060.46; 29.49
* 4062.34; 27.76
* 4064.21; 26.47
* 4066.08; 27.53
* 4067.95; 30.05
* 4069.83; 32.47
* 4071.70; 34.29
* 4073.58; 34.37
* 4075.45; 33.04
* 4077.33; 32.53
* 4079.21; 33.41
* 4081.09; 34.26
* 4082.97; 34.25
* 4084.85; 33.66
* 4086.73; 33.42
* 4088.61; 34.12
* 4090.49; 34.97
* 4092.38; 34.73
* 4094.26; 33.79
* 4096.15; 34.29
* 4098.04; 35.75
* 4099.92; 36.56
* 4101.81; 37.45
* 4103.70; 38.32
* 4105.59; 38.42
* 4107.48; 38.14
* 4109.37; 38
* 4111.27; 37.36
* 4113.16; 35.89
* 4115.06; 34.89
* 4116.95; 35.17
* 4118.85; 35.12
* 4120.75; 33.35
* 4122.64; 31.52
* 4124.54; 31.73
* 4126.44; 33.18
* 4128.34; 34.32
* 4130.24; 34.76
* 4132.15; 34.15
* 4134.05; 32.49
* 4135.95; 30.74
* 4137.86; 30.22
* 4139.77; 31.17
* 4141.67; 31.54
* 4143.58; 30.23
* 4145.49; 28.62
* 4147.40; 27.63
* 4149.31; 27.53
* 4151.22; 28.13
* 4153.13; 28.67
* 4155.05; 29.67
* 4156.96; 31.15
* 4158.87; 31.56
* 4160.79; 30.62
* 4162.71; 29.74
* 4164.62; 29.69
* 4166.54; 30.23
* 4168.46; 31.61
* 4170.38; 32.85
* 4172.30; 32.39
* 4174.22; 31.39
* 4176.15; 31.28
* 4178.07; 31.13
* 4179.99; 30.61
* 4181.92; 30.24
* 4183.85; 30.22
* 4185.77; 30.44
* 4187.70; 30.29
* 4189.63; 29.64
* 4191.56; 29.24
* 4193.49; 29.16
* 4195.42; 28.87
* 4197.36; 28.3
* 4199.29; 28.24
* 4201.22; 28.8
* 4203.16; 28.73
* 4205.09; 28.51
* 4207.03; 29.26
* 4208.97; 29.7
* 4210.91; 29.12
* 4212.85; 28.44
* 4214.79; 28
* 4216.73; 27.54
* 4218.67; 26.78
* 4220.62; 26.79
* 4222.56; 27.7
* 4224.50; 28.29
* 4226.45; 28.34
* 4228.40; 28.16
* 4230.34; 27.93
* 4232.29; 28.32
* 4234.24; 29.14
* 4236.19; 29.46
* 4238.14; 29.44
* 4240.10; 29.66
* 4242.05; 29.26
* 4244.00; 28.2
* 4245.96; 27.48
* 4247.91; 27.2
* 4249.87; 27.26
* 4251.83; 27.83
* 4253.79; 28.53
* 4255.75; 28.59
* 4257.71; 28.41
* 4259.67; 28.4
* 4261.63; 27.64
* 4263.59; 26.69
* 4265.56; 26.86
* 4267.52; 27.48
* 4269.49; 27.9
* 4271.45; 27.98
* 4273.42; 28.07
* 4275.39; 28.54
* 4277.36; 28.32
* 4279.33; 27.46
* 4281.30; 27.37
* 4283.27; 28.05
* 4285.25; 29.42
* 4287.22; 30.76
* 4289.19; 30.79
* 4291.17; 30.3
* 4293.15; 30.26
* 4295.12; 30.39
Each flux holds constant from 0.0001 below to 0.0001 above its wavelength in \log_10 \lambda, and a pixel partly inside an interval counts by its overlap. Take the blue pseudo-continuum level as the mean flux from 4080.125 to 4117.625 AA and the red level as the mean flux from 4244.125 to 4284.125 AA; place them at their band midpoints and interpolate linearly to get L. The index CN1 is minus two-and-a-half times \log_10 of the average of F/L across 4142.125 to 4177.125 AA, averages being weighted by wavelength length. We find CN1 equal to 0.09 mag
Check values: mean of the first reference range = 35.7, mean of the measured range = 30.2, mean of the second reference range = 27.8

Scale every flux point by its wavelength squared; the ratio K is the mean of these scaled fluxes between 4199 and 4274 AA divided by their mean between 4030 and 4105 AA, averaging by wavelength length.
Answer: 0.9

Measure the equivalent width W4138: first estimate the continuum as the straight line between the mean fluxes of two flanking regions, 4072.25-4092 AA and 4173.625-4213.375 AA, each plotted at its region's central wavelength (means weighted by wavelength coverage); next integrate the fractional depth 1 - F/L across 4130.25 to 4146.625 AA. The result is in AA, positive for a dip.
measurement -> 0.2 AA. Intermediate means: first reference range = 33.8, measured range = 31.3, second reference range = 29.6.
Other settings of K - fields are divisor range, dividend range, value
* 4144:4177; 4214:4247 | 0.97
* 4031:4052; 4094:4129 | 1.16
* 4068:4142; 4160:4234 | 0.90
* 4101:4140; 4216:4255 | 0.86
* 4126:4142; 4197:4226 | 0.90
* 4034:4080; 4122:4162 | 1.04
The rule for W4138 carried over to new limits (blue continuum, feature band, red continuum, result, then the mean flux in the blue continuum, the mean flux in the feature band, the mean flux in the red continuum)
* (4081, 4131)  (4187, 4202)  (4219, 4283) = 0.9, 35.1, 29.1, 28.1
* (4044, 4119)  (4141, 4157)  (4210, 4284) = 1.1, 33.4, 29.1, 28.1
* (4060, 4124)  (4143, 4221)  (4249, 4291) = 3.9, 34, 29.6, 28.3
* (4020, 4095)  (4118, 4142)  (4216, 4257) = -1.7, 32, 32.7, 28.2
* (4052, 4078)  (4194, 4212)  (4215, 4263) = -0.1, 30.6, 28.8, 28.2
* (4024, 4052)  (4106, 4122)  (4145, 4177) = -2.7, 31.9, 36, 30.2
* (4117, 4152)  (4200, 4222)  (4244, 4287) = 0.8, 31.6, 28.3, 27.9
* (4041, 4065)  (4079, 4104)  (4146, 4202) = -4.0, 30.2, 34.9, 30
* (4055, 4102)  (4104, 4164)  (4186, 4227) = -3.0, 32.6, 32.5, 28.6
